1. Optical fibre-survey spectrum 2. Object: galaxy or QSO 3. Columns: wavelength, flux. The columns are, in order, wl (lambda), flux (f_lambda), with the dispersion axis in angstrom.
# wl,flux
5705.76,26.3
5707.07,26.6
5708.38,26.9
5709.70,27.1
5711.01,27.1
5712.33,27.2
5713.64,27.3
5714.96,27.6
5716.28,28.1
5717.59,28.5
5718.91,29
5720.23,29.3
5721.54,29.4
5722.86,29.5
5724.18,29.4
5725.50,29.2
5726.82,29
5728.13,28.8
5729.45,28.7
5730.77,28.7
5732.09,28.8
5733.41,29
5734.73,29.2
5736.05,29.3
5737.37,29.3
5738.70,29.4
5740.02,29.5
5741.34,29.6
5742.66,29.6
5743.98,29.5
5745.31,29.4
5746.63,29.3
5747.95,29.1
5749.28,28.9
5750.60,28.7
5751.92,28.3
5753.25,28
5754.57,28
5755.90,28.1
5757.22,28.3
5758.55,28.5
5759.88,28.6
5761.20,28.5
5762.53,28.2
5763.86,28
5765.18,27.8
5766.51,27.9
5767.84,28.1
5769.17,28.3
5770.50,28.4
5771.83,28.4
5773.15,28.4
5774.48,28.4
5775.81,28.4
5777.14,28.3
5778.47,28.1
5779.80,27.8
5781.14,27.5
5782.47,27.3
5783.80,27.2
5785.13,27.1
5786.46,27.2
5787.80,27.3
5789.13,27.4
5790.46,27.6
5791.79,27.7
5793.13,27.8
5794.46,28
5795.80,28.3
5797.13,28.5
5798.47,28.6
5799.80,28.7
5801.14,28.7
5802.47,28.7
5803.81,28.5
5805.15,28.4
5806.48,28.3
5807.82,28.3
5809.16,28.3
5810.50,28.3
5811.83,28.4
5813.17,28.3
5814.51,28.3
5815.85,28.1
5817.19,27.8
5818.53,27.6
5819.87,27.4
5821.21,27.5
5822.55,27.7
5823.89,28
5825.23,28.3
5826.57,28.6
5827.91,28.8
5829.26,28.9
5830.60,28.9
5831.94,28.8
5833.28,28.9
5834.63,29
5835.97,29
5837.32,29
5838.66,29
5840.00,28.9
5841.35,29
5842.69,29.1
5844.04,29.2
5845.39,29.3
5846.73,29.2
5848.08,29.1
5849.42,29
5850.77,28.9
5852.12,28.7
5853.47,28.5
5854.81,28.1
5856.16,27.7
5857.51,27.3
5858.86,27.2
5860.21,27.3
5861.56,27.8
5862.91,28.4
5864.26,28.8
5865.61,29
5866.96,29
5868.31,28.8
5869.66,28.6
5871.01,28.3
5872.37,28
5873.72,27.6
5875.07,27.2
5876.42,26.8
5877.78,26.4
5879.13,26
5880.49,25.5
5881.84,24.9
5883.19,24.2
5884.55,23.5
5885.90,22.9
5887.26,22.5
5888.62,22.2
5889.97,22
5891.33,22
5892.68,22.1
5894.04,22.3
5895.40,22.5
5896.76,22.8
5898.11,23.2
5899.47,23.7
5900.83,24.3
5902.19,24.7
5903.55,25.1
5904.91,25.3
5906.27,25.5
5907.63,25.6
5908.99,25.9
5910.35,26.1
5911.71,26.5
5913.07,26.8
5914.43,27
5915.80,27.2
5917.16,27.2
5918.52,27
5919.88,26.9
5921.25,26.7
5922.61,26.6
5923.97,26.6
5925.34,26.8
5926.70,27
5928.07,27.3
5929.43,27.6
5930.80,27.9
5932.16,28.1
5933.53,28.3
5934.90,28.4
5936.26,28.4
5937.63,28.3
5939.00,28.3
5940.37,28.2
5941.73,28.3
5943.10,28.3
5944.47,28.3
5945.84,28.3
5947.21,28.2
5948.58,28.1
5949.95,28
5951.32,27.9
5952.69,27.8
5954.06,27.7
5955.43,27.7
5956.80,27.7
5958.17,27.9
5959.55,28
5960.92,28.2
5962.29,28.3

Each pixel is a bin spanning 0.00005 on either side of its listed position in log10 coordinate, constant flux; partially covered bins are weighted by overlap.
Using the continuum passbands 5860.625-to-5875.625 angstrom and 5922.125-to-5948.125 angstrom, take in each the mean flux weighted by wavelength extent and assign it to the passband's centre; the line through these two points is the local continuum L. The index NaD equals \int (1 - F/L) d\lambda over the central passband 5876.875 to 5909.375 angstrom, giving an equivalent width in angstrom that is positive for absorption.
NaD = 4.8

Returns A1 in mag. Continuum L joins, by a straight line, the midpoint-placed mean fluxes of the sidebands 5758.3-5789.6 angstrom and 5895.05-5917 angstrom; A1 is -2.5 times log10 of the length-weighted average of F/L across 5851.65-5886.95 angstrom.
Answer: -0.05 mag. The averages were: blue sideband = 28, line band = 27.1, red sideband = 25.2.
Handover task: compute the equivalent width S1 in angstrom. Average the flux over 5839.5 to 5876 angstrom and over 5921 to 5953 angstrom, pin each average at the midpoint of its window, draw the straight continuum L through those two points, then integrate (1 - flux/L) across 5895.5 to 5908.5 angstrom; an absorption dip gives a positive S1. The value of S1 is 1.7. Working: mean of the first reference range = 28.4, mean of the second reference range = 27.8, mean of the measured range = 24.4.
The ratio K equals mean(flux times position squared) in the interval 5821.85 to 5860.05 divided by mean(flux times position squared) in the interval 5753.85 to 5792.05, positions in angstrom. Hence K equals 1.05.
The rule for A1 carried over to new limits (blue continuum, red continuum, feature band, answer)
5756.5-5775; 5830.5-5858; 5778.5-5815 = 0.02 mag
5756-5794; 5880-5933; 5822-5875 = -0.08 mag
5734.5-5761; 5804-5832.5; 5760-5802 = 0.02 mag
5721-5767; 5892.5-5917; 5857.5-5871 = -0.10 mag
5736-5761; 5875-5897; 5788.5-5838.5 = -0.07 mag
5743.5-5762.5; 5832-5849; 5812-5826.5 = 0.04 mag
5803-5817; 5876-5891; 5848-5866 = -0.10 mag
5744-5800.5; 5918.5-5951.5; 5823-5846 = -0.03 mag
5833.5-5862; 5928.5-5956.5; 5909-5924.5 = 0.06 mag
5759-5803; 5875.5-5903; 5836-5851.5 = -0.14 mag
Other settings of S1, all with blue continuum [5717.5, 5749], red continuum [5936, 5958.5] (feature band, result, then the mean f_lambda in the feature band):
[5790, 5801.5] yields 0.3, 28.2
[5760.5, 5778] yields 0.5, 28.3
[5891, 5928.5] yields 3.8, 25.4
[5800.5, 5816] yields 0.2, 28.4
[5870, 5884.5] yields 1.0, 26.4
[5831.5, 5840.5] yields -0.1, 29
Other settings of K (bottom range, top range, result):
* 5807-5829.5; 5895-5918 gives 0.93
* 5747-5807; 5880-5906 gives 0.87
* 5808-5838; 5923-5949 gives 1.02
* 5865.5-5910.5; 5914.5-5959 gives 1.12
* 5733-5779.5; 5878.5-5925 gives 0.91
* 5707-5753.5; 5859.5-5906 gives 0.93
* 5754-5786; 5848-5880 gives 1.03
